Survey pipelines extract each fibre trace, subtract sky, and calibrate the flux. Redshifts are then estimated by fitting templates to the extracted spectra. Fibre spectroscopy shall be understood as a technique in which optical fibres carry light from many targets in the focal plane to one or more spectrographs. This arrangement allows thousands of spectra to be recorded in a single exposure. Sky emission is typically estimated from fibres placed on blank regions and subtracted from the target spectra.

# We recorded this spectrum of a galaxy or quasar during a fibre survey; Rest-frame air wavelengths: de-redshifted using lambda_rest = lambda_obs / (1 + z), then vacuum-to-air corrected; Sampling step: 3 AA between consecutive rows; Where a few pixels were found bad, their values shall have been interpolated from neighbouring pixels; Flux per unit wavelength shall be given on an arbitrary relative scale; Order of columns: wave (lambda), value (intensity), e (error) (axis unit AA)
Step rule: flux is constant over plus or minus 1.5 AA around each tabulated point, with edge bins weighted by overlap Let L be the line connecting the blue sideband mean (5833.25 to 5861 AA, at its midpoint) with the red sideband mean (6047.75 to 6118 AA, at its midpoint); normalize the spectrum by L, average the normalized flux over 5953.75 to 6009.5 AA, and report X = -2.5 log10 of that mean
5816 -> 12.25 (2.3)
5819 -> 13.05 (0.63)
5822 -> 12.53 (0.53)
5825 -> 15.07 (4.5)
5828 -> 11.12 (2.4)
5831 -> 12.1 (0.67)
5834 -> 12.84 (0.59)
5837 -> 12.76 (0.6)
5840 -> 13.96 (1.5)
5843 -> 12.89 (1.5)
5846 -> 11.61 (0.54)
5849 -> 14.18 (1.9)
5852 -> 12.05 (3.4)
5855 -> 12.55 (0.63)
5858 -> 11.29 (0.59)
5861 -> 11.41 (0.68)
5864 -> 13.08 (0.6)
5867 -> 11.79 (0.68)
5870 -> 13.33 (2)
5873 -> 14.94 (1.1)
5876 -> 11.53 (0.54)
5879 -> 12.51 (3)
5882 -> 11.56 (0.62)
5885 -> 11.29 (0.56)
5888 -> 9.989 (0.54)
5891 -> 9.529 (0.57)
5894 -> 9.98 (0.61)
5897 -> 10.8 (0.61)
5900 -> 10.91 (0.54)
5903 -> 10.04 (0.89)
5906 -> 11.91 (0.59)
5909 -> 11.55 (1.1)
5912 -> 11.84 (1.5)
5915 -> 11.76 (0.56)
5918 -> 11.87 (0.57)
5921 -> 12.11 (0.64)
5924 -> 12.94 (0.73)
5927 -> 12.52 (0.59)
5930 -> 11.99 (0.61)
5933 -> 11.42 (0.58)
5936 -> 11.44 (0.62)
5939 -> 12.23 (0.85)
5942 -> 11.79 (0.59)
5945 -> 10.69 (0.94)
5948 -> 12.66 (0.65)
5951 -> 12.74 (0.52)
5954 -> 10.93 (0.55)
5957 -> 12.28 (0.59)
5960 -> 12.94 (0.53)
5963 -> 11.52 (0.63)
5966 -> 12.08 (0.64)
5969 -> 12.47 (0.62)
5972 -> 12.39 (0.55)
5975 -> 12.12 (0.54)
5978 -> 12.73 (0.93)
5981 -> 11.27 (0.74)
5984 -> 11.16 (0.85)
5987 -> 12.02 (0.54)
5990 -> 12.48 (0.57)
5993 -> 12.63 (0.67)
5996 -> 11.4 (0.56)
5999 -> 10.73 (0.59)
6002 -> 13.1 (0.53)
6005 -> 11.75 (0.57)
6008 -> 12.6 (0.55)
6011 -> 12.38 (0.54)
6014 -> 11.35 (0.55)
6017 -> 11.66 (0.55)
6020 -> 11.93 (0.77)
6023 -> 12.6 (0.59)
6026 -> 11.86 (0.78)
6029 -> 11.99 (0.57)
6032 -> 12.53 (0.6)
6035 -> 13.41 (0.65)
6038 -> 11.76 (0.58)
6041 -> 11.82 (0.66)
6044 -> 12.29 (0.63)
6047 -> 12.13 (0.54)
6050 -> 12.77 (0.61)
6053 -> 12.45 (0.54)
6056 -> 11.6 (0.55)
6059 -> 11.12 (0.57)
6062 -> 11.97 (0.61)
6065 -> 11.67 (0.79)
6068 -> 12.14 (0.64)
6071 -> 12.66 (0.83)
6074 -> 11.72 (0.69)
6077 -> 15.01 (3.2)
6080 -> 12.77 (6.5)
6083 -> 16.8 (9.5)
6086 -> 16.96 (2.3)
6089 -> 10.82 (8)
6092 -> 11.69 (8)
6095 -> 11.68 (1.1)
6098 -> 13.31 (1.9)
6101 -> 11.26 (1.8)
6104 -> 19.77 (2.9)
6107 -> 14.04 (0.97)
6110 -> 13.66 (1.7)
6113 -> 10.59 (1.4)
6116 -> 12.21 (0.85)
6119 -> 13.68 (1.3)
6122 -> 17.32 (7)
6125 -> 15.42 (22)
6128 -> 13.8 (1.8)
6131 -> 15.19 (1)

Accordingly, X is 0.07 mag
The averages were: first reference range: 12.6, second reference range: 13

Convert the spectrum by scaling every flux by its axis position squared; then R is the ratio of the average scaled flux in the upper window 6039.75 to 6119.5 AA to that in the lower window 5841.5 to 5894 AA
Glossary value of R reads 1.15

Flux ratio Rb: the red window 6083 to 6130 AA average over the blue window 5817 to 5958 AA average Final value 1.2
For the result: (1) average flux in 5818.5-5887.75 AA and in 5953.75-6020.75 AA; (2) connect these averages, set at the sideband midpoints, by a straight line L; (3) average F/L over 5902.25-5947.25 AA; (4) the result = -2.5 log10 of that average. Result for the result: 0.04 mag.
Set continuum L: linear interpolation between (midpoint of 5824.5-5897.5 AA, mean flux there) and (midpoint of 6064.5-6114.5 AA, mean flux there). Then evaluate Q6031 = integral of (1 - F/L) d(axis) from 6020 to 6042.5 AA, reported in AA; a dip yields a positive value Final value 1.36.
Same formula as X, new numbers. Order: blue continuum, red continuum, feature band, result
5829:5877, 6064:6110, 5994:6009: 0.11 mag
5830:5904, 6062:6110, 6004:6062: 0.08 mag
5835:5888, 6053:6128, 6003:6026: 0.08 mag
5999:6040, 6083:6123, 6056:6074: 0.10 mag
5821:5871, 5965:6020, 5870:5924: 0.08 mag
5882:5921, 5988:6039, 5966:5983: -0.04 mag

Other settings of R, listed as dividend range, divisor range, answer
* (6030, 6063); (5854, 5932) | 1.09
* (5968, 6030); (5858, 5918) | 1.08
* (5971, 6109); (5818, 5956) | 1.10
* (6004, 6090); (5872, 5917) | 1.17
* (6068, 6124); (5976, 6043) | 1.16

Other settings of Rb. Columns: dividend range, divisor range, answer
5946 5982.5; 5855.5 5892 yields 1.02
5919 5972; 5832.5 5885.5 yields 0.96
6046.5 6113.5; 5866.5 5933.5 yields 1.12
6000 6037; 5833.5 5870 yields 0.97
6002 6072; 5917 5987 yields 1.01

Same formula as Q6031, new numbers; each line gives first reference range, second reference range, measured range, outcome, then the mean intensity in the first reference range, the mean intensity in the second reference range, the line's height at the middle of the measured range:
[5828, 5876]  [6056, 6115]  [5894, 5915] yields 2.6 AA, 12.6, 13.1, 12.7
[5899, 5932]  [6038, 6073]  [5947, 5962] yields -0.5 AA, 11.8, 12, 11.8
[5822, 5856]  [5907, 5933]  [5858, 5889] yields 0.9 AA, 12.8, 12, 12.5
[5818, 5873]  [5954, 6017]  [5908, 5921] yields 0.6 AA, 12.7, 12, 12.4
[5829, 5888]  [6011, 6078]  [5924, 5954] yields 0.9 AA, 12.4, 12.2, 12.3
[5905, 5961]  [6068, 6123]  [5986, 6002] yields 0.8 AA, 12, 13.6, 12.6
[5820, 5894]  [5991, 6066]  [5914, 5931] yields 0.0 AA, 12.3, 12.1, 12.2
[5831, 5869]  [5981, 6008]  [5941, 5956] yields 0.4 AA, 12.5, 11.9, 12.1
